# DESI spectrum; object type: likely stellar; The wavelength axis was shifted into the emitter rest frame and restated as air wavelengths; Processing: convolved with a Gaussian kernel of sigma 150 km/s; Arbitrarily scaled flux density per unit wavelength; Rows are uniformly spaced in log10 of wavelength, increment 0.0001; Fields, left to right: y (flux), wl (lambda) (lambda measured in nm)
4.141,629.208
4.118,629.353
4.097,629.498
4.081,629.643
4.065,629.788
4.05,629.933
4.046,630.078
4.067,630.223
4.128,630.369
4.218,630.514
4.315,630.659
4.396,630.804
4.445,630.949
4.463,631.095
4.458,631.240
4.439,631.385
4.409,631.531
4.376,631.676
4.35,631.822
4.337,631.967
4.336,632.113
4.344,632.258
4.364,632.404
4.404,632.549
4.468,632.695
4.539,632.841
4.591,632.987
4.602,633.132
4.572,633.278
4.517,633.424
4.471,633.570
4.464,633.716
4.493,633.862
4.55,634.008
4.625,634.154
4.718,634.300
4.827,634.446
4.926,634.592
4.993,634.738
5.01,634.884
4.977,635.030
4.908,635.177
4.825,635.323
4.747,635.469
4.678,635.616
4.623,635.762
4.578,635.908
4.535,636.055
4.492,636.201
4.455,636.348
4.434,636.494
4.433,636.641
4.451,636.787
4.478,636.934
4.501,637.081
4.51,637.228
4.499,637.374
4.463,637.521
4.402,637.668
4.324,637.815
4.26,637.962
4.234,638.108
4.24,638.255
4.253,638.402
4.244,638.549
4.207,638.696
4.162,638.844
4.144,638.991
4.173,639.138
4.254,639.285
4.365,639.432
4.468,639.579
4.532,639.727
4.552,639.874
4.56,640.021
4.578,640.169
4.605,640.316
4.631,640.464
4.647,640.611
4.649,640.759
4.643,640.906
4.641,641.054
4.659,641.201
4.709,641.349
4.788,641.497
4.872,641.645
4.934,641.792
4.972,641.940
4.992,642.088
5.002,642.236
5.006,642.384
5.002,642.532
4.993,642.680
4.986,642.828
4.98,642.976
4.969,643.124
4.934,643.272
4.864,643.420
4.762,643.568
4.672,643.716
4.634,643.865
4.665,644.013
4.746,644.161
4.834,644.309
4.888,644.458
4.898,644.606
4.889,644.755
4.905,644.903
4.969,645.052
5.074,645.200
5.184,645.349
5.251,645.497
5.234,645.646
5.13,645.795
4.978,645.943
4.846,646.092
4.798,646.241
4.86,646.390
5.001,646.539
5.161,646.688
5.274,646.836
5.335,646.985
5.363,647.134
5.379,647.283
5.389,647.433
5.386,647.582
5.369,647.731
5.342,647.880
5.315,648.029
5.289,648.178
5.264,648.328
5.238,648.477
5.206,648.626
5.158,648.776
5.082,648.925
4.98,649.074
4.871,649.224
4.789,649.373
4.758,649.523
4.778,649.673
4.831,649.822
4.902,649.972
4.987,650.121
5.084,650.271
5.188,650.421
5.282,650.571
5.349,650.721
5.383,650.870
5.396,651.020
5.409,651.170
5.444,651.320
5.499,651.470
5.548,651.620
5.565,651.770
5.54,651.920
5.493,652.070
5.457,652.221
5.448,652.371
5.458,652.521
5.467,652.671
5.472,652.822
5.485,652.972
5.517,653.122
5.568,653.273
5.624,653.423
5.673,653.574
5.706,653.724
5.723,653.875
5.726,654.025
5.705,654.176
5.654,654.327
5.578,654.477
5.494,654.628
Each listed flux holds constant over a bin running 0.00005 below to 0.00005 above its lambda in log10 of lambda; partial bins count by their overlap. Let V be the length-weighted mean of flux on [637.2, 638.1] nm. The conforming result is 4.4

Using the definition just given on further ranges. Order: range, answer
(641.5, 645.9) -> 4.94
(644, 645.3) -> 4.89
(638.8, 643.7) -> 4.7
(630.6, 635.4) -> 4.56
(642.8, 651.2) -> 5.06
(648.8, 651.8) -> 5.15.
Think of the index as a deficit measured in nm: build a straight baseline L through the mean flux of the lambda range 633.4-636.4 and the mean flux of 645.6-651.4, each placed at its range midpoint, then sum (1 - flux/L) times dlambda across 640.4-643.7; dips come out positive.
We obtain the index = 0.058 nm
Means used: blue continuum 4.69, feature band 4.85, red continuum 5.15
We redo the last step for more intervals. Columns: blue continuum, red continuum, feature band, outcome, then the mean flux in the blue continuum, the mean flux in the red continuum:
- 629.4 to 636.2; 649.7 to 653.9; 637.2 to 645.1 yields 0.40 nm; 4.49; 5.4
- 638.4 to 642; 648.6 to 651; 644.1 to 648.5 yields -0.24 nm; 4.53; 5.04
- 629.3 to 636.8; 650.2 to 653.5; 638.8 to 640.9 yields 0.16 nm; 4.48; 5.44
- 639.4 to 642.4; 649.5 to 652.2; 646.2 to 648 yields -0.06 nm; 4.7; 5.26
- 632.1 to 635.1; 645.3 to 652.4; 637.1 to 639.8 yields 0.27 nm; 4.62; 5.2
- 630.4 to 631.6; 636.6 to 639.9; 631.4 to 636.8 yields -0.26 nm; 4.38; 4.35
